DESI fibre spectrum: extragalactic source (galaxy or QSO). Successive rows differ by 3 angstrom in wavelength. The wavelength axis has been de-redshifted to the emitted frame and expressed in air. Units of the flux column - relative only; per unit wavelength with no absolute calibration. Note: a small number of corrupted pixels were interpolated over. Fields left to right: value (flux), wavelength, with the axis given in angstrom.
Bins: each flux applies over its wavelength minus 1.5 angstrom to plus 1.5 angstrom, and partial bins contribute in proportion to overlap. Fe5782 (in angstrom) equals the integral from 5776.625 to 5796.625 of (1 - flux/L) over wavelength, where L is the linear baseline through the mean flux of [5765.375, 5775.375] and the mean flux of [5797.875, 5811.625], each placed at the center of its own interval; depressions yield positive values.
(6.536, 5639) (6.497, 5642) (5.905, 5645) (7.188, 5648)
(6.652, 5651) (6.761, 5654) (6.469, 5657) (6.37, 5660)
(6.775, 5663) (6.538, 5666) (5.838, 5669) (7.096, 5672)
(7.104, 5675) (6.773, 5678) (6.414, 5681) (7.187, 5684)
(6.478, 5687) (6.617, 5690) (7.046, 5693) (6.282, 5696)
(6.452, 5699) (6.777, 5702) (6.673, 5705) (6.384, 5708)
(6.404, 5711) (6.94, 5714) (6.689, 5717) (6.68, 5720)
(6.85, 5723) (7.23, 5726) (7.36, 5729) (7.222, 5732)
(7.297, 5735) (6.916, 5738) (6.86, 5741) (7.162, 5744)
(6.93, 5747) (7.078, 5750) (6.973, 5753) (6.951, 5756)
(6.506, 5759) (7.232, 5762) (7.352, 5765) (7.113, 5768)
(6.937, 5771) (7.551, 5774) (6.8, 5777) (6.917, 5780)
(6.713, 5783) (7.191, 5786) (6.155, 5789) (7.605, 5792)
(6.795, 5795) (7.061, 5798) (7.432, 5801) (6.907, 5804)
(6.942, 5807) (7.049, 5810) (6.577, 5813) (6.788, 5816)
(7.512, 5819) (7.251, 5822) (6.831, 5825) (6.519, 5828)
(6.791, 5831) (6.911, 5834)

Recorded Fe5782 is 0.7 angstrom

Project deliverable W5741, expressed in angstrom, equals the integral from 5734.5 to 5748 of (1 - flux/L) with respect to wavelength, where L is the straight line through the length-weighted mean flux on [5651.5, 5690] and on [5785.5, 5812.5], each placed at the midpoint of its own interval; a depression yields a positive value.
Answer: -0.35 angstrom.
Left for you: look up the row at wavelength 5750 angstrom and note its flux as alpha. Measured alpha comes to 7.078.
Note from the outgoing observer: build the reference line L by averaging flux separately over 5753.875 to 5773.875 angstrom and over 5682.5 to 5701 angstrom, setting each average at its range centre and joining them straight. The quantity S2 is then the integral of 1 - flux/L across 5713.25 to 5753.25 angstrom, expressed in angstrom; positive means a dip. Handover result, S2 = -0.7 angstrom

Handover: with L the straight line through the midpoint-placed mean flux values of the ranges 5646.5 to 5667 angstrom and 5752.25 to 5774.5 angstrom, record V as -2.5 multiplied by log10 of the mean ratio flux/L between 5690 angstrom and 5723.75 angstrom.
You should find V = 0.03 mag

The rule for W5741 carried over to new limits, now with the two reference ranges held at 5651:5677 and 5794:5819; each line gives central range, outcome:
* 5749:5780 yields -0.8 angstrom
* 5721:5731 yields -0.5 angstrom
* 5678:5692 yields 0.0 angstrom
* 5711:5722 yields 0.1 angstrom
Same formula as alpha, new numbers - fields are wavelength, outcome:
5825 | 6.831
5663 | 6.775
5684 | 7.187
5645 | 5.905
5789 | 6.155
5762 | 7.232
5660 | 6.37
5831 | 6.791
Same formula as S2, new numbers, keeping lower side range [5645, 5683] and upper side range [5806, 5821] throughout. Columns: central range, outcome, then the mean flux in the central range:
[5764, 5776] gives -0.6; 7.22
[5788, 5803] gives -0.2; 7.03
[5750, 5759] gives -0.1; 6.91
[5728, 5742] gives -0.7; 7.13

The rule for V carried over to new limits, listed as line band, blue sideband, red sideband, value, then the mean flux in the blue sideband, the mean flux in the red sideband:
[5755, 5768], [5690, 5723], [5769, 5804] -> -0.02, 6.64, 7.01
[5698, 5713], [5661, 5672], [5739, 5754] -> 0.03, 6.48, 7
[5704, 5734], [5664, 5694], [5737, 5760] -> 0.00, 6.7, 6.93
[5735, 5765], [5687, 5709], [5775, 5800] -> -0.03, 6.6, 6.93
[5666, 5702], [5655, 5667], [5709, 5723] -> -0.01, 6.55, 6.69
